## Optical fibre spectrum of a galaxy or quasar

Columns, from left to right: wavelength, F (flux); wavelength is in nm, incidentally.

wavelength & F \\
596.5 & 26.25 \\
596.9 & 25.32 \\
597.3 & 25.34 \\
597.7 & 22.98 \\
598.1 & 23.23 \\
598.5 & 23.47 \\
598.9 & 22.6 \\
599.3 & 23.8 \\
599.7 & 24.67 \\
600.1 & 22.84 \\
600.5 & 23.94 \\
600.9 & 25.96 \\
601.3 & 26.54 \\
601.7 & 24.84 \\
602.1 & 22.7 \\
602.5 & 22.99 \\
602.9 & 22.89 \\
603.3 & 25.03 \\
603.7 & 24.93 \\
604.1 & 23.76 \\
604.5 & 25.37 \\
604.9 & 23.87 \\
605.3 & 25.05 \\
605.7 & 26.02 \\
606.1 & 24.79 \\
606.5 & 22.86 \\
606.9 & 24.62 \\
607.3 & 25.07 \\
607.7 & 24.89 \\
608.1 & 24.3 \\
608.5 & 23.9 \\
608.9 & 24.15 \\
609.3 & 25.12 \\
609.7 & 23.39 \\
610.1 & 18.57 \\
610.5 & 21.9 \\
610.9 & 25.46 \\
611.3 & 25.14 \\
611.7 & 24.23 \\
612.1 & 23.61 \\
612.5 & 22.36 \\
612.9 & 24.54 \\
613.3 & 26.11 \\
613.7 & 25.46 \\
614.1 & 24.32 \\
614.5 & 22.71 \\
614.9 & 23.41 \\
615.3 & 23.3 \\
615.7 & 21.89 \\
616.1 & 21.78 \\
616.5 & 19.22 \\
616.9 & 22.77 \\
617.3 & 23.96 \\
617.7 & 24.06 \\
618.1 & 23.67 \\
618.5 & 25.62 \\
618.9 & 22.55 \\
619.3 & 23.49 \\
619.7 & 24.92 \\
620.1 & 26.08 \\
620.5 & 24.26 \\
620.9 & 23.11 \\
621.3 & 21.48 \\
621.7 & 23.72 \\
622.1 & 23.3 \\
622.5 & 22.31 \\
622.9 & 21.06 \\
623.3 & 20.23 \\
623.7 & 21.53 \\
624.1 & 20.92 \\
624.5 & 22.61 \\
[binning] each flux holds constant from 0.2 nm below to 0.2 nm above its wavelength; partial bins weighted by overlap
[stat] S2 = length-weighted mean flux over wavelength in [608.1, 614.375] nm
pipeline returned 23.9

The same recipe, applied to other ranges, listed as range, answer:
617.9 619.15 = 23.9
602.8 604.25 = 24.3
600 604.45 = 24.3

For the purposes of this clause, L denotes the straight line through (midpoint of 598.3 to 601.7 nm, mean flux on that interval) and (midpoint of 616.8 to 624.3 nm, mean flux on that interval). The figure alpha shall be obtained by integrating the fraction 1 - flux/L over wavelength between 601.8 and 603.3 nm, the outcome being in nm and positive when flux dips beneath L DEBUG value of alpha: 0.05 nm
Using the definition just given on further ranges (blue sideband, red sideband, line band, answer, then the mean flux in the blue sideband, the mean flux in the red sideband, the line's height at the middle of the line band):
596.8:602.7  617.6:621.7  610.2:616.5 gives 0.11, 24.1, 23.9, 24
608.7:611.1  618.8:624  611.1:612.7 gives -0.05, 23.1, 22.9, 23.1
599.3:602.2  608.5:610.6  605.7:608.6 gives -0.15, 24.5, 22.8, 23.3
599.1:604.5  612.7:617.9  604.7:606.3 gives -0.06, 24.3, 23.3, 24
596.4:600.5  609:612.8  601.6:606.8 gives -0.12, 24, 23.4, 23.7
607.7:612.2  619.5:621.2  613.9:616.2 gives 0.10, 23.7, 24.4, 24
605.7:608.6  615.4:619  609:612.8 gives 0.08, 24.5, 22.9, 23.9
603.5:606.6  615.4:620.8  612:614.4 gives -0.05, 24.6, 23.4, 23.9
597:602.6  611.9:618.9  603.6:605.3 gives -0.05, 24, 23.4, 23.9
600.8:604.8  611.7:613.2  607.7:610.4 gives 0.08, 24.4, 23.8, 24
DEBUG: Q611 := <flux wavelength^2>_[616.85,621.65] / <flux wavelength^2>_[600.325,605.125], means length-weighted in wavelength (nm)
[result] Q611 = 1.0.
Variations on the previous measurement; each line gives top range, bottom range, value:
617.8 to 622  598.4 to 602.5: 1.06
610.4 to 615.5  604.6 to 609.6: 1.00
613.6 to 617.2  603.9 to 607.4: 0.95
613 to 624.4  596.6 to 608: 1.00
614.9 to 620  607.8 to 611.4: 1.01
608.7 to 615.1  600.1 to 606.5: 1.00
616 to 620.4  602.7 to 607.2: 1.00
